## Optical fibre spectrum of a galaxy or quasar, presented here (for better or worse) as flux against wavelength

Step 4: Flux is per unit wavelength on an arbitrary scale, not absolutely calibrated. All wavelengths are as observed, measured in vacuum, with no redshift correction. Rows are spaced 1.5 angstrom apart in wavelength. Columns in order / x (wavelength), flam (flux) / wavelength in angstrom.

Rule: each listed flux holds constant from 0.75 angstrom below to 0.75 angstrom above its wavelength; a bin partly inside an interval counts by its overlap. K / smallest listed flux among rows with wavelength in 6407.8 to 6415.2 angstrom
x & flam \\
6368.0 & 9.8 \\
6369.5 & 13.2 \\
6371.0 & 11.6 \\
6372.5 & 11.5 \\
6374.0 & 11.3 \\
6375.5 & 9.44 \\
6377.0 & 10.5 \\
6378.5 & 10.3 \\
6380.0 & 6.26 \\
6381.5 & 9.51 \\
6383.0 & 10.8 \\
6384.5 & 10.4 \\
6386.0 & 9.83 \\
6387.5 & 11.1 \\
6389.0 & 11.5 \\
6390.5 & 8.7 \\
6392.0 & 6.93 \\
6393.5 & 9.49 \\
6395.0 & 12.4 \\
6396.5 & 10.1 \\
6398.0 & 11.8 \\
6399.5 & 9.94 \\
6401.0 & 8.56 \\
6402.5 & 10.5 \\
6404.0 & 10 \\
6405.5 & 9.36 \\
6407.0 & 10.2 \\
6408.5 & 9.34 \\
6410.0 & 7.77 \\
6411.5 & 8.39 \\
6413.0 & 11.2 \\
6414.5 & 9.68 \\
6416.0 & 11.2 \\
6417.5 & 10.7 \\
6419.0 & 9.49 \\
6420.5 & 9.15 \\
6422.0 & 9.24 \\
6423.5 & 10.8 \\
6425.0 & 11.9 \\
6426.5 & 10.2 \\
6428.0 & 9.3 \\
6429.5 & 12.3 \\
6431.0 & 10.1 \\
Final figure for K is 7.77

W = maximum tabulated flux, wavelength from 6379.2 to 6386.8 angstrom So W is 10.8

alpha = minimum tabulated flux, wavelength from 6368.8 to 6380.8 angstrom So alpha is 6.26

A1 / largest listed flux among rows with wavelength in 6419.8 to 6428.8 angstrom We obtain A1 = 11.9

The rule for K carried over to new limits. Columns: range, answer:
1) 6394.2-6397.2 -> 10.1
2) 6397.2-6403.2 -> 8.56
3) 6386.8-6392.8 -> 6.93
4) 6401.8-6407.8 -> 9.36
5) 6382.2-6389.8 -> 9.83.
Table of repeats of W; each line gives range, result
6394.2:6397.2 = 12.4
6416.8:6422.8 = 10.7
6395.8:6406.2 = 11.8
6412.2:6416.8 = 11.2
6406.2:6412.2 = 10.2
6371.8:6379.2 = 11.5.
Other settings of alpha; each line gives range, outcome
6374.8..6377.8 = 9.44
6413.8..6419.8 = 9.49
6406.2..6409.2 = 9.34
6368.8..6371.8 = 11.6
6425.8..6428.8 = 9.3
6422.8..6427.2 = 10.2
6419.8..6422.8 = 9.15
